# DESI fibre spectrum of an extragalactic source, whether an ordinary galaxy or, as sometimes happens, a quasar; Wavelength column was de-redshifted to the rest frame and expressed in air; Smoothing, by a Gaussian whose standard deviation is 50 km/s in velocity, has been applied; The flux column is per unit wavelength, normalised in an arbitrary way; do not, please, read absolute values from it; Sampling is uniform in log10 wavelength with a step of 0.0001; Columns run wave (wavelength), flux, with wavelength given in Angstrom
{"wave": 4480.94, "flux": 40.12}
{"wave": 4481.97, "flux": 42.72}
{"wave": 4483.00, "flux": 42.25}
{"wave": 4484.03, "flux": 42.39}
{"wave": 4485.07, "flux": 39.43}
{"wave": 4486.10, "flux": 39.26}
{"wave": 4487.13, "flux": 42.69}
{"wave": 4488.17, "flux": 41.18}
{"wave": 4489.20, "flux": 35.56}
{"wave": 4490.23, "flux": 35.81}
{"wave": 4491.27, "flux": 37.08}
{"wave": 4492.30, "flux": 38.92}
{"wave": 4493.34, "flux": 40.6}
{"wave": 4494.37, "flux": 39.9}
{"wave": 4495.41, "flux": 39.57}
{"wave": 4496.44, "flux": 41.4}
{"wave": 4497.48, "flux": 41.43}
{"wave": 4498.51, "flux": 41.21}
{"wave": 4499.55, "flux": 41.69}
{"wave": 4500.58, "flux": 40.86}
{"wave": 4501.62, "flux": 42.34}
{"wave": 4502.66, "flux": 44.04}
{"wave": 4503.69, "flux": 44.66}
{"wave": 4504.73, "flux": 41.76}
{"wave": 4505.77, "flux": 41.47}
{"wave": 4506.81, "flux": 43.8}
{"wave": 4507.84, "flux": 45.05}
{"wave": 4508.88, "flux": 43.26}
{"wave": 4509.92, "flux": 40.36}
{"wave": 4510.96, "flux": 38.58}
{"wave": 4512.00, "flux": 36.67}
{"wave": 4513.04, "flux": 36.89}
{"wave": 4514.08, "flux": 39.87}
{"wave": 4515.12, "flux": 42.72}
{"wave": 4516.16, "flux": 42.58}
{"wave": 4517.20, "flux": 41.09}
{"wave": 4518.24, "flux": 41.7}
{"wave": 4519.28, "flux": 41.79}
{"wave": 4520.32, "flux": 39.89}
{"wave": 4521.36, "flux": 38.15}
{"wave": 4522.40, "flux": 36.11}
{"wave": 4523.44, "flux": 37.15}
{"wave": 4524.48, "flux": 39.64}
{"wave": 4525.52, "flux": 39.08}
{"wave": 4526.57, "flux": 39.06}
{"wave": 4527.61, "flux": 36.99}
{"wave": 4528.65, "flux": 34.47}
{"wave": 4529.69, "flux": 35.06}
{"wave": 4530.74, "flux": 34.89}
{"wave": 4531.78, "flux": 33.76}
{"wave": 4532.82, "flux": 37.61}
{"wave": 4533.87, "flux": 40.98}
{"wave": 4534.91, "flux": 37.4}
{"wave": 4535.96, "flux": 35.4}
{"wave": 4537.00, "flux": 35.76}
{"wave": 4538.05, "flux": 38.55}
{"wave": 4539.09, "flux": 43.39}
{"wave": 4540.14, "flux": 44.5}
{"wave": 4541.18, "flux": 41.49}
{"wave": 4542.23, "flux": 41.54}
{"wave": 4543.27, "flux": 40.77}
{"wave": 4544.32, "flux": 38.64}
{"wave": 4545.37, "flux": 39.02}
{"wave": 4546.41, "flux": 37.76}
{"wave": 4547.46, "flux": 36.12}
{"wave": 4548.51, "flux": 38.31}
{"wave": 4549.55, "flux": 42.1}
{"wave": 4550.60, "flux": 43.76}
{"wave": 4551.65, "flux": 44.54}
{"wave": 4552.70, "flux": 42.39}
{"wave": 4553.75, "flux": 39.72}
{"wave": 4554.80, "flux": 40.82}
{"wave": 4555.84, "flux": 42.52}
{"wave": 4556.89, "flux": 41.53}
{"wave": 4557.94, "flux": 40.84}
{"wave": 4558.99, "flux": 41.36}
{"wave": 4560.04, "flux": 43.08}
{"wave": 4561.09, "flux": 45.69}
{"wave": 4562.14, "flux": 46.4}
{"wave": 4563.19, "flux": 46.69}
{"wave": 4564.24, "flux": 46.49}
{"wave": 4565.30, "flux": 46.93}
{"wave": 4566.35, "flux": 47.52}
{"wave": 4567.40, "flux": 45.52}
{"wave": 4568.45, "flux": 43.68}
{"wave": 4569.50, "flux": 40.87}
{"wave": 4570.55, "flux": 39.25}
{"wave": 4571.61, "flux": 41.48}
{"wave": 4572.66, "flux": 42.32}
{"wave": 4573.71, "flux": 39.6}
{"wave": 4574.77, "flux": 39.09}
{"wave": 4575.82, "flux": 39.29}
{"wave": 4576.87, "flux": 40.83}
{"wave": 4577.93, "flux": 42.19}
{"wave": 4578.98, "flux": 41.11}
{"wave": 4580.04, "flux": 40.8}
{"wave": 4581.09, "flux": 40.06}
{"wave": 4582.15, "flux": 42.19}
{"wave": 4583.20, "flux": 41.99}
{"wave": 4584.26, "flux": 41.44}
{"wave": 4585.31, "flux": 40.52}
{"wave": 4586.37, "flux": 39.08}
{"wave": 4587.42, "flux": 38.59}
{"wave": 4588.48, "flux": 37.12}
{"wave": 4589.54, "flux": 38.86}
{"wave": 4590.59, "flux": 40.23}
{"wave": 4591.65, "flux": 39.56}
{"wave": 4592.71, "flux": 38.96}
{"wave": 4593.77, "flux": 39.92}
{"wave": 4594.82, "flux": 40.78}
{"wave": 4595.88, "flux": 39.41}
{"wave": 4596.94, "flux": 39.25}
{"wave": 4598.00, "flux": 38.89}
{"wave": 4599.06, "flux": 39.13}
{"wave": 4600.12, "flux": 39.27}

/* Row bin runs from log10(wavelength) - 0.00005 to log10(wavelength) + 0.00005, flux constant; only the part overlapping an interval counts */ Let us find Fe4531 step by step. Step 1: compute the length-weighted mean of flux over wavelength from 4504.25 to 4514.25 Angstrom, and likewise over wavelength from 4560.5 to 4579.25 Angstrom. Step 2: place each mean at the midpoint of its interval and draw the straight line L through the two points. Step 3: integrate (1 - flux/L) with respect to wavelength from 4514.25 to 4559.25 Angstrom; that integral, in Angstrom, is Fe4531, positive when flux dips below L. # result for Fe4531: 2.4 Angstrom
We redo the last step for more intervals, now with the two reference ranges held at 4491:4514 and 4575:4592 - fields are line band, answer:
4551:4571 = -1.50 Angstrom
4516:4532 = 1.02 Angstrom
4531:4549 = 0.81 Angstrom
